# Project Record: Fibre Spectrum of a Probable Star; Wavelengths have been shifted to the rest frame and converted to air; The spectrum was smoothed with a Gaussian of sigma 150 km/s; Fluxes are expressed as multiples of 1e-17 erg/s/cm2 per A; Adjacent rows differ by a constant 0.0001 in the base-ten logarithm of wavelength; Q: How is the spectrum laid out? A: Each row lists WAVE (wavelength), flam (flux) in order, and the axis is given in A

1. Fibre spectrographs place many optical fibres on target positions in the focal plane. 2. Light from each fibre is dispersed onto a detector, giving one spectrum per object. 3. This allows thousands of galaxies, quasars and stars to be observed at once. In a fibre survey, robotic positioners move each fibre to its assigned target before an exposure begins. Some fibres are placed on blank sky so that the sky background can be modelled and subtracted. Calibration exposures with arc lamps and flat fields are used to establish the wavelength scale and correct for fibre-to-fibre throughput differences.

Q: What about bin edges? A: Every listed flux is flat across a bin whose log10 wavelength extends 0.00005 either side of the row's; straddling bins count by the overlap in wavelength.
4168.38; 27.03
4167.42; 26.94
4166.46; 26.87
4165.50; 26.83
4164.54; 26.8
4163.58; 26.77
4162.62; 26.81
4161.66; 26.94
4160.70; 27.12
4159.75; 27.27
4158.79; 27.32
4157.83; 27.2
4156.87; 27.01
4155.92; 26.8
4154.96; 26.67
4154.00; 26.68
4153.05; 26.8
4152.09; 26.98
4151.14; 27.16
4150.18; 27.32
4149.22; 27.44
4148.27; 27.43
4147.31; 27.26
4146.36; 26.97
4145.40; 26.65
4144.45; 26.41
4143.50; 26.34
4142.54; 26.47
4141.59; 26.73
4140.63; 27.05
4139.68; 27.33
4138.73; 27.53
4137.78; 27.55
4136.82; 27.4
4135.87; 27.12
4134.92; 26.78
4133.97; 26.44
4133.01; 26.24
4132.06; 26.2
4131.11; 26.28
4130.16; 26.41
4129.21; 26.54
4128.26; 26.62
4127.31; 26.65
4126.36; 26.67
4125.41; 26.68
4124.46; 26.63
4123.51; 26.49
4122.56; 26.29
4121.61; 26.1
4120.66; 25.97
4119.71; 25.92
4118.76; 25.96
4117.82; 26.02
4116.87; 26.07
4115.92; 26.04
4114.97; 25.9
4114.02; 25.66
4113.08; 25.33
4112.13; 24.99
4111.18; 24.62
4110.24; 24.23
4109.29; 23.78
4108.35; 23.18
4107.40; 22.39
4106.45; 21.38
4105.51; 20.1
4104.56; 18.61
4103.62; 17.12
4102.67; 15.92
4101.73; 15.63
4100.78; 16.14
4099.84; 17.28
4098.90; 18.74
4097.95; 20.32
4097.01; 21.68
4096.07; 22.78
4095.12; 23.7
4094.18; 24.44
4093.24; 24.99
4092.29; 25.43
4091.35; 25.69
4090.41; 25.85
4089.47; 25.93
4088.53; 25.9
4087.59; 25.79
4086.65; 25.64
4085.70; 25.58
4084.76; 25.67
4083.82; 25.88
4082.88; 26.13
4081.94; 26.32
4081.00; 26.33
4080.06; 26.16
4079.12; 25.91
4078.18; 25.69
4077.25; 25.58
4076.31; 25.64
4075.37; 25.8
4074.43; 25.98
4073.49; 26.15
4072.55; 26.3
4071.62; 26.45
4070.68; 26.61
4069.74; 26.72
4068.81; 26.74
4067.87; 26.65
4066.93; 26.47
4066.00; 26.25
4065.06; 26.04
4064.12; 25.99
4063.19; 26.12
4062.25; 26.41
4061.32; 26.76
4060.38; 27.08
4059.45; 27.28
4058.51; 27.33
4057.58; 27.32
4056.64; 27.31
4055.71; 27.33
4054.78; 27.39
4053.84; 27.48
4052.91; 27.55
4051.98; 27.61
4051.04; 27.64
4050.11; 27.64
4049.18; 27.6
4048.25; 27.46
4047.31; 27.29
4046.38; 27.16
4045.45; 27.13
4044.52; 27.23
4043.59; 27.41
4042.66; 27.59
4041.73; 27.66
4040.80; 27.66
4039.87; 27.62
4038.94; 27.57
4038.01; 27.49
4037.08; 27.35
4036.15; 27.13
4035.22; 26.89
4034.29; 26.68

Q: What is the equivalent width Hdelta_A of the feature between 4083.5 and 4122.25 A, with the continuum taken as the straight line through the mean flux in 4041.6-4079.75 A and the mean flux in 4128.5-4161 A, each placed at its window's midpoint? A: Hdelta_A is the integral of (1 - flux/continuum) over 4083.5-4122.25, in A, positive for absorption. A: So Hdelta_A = 5.0 A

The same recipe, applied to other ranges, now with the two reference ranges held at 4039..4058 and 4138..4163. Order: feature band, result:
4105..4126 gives 1.68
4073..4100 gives 2.46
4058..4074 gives 0.49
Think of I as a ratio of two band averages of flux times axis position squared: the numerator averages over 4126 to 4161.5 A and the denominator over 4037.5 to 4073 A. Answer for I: 1.0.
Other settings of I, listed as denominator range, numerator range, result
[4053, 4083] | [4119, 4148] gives 1.04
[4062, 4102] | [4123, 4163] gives 1.12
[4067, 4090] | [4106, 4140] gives 1.01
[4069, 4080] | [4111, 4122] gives 1.01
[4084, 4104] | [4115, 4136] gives 1.19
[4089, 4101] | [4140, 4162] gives 1.22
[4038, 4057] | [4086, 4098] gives 0.92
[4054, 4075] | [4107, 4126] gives 0.98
